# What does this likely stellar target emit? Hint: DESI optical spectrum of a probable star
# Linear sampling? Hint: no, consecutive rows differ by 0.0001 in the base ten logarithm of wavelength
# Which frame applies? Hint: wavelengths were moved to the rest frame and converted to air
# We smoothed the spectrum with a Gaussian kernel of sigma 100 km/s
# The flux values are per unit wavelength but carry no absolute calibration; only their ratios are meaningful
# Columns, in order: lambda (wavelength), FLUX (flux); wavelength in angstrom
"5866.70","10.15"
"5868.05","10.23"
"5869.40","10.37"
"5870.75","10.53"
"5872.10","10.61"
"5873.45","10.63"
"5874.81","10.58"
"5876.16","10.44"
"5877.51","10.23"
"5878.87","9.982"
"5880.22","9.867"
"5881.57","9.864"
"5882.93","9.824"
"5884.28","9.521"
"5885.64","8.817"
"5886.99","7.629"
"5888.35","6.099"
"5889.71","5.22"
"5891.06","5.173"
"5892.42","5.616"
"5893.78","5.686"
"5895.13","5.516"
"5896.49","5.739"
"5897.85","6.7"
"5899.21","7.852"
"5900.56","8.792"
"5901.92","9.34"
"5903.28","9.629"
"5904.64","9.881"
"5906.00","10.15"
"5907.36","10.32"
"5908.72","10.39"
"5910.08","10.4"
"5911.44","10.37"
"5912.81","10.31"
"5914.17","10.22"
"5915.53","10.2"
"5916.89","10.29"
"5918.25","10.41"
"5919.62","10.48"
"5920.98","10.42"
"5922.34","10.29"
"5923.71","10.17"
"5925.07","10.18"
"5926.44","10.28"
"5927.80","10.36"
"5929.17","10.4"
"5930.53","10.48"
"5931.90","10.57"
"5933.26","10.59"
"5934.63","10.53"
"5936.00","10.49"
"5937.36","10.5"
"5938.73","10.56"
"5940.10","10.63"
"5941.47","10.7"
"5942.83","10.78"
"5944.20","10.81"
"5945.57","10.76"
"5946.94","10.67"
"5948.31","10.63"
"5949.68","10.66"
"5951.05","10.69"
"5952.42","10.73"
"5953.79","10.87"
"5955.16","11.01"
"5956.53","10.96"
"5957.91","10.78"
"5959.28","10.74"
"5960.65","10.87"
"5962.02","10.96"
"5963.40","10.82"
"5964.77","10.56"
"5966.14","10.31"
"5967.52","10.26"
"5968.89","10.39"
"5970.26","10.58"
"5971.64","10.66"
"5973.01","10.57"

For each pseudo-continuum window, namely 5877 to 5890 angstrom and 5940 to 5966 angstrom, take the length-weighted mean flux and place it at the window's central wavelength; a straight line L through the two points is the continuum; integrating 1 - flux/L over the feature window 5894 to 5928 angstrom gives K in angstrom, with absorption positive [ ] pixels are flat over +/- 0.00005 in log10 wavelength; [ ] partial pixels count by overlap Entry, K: 0.4 angstrom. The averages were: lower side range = 8.78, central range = 9.49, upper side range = 10.8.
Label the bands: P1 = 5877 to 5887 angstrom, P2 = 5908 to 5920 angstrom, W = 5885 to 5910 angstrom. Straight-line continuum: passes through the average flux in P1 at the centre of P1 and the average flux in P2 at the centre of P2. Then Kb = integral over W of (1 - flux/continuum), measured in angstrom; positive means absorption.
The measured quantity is 5.5 angstrom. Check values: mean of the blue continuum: 9.58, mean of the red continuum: 10.3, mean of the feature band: 7.76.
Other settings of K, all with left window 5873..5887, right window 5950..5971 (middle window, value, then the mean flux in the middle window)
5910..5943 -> -0.25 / 10.4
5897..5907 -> 1.18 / 8.9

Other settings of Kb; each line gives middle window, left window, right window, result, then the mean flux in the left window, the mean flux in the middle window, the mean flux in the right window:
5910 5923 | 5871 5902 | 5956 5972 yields -1.6 angstrom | 8.26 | 10.3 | 10.7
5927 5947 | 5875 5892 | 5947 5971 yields -1.0 angstrom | 8.57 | 10.6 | 10.7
